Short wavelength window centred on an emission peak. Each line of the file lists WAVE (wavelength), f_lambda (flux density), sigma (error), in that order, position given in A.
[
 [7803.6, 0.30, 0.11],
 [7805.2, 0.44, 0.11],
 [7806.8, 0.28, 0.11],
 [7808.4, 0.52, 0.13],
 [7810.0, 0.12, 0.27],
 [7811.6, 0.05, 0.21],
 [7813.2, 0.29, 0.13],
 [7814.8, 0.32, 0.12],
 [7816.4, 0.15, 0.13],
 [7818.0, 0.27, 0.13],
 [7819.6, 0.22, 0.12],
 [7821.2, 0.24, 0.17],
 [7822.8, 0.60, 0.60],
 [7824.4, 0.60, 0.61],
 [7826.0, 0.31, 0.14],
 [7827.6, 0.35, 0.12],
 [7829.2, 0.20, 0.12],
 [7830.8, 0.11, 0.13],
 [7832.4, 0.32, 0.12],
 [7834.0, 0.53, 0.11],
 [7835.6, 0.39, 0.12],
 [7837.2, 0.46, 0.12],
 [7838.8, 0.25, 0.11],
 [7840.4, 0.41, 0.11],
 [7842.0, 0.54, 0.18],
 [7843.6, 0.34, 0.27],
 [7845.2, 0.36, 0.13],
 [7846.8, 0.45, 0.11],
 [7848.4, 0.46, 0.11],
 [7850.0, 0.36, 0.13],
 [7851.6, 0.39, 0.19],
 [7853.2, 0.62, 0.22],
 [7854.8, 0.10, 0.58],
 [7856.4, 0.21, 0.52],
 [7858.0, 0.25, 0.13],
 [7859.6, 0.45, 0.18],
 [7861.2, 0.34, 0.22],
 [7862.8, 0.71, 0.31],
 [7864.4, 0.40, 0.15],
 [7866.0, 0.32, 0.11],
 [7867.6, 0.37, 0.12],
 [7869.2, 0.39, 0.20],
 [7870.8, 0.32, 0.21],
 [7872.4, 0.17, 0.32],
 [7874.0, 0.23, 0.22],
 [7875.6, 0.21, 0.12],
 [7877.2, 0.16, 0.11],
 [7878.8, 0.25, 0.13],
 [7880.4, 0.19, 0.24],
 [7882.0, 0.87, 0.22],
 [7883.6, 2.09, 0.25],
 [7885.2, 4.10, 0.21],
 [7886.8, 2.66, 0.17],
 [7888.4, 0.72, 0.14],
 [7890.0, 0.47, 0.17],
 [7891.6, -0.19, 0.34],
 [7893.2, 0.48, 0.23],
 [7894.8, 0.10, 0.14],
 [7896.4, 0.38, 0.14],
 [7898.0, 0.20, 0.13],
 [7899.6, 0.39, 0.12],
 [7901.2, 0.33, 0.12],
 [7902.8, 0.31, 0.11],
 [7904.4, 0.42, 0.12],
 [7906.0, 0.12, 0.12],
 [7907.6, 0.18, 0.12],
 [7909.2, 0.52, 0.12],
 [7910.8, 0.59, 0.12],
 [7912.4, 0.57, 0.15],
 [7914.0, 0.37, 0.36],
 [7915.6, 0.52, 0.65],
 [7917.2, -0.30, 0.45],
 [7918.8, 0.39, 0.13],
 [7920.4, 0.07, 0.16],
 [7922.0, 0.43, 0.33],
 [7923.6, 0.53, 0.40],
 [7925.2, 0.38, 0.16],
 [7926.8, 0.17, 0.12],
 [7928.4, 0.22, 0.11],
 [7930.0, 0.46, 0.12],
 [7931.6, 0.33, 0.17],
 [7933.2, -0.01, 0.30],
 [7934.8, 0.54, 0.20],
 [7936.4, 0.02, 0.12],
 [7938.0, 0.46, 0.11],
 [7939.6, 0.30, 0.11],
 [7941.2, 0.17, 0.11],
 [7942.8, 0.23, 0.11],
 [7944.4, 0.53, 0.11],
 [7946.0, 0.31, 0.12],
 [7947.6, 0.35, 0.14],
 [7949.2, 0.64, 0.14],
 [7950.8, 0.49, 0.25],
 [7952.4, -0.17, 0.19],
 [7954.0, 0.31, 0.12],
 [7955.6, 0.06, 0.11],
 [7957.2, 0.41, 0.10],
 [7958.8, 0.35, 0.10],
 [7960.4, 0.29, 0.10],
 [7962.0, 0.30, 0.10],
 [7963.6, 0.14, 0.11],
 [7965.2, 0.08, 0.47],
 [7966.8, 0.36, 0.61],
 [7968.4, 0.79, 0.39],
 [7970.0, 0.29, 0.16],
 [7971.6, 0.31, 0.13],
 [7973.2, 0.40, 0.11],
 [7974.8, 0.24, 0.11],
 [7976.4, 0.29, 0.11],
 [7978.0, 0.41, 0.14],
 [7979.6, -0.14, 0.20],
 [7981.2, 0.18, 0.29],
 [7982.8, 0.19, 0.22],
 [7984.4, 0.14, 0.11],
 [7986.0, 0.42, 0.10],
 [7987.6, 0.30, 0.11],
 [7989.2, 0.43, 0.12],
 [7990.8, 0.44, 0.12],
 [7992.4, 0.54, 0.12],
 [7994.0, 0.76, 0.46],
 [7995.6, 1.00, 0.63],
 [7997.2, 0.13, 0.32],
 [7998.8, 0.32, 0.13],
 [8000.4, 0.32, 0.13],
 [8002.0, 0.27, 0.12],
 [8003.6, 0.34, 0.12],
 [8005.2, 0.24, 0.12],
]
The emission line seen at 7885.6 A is H-alpha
